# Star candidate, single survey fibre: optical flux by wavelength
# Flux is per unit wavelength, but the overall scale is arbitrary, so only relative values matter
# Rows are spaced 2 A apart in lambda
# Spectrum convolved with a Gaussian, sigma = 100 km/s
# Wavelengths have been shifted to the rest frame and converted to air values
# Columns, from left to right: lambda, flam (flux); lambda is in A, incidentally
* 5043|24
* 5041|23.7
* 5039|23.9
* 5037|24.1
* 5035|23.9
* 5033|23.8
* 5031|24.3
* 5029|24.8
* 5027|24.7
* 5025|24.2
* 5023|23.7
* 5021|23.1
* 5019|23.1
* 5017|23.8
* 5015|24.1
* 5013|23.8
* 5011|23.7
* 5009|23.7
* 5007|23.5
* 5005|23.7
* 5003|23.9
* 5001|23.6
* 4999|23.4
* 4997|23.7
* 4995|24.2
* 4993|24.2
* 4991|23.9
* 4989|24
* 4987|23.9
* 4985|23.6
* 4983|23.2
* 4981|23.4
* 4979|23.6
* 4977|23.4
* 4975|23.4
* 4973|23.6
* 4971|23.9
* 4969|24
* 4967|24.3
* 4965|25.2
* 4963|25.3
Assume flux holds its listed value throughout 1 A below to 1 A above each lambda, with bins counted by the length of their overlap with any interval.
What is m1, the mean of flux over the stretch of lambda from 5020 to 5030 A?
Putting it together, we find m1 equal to 24.1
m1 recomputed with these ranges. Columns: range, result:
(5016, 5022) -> 23.3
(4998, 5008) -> 23.6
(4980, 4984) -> 23.3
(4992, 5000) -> 23.9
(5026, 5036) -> 24.3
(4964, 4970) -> 24.5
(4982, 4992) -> 23.7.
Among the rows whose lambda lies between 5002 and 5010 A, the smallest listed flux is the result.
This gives 23.5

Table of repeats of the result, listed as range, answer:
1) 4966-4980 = 23.4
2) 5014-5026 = 23.1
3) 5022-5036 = 23.7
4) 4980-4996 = 23.2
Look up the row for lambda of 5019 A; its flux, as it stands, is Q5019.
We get 23.1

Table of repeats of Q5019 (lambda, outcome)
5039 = 23.9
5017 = 23.8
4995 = 24.2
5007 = 23.5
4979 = 23.6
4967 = 24.3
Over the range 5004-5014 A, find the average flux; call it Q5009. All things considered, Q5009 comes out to 23.7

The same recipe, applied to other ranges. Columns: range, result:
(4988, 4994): 24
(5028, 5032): 24.6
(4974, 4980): 23.5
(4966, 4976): 23.8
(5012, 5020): 23.7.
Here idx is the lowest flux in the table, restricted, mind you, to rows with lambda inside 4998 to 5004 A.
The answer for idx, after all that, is 23.4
